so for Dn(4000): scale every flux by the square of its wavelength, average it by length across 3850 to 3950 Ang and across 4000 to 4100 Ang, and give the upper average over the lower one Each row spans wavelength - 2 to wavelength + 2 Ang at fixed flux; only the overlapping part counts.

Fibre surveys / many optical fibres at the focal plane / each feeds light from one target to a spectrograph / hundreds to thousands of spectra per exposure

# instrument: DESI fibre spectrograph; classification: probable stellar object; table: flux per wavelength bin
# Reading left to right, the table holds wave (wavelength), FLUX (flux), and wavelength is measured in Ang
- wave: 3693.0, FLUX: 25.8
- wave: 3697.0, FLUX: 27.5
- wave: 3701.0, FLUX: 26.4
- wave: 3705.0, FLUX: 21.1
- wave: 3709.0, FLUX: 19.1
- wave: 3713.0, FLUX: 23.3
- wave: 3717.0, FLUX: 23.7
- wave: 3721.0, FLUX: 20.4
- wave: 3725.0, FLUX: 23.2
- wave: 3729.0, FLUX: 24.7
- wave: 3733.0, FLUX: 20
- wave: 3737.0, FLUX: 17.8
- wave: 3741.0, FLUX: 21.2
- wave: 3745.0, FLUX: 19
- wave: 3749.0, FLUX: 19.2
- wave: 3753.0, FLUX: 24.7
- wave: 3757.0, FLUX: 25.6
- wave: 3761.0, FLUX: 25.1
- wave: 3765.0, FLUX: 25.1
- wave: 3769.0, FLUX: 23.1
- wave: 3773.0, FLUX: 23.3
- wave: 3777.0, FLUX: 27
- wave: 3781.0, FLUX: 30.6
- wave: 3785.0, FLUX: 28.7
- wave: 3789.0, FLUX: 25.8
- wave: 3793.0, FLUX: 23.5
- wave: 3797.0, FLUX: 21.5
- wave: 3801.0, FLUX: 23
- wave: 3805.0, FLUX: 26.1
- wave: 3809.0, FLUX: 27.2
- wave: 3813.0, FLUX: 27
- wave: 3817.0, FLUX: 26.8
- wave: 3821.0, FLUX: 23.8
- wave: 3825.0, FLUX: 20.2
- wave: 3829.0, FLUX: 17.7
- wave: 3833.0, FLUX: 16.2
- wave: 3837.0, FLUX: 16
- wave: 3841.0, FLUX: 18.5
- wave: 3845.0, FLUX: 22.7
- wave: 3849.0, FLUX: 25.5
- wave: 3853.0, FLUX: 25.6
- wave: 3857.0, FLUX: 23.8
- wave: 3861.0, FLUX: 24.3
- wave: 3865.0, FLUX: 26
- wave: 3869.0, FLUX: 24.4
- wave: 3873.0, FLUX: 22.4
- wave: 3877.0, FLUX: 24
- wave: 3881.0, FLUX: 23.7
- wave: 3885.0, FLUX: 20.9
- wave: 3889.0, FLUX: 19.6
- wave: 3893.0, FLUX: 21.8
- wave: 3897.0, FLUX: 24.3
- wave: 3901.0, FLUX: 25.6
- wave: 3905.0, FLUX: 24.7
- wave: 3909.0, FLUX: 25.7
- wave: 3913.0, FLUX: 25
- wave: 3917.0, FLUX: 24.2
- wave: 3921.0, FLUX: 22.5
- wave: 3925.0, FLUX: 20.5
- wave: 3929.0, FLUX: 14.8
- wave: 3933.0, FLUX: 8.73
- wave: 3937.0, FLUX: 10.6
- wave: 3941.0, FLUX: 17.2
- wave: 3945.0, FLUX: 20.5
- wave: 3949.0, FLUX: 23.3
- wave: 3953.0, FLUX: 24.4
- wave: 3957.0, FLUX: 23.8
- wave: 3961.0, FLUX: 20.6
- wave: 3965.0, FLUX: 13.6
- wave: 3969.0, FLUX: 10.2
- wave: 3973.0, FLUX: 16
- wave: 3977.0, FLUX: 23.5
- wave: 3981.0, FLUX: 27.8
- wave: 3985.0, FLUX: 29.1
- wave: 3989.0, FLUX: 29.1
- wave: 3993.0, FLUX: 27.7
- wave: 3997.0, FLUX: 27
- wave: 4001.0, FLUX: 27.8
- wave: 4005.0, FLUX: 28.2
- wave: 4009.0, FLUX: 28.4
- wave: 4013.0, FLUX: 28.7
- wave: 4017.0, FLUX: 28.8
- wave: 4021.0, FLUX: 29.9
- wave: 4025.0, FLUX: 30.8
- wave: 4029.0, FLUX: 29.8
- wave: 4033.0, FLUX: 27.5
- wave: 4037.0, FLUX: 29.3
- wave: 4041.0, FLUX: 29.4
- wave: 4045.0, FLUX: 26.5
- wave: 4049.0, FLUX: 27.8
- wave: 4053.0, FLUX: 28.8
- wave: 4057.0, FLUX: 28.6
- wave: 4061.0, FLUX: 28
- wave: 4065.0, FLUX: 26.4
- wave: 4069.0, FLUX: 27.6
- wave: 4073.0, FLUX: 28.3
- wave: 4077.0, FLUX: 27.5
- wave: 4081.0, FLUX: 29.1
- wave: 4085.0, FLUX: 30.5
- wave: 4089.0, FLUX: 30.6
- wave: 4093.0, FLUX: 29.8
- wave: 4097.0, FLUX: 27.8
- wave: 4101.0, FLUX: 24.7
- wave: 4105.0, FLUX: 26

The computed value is 1.42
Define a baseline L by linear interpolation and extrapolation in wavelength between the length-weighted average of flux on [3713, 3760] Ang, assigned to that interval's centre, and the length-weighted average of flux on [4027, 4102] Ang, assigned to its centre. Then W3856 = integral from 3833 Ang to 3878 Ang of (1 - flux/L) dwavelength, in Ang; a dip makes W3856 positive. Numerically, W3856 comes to 2.9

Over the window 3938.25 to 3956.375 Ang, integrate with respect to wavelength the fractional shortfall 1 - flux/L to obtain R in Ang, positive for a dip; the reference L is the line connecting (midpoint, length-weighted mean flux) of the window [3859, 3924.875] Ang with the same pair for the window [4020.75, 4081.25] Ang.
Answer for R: 3.0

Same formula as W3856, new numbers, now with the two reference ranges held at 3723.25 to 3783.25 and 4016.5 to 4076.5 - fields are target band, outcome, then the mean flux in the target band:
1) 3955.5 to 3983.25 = 7.9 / 19.4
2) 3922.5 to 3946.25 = 10.0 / 15.4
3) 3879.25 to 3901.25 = 2.8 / 22.4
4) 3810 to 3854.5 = 5.1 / 21.9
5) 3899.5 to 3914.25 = 0.4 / 25.3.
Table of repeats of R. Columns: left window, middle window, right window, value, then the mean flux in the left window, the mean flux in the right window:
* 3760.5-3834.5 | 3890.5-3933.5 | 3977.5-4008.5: 7.07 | 24.3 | 27.9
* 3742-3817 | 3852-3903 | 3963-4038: 3.51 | 24.8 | 25.9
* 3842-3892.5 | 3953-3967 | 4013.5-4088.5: 3.21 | 23.4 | 28.6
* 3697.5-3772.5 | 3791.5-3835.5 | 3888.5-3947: -2.66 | 22.5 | 20.4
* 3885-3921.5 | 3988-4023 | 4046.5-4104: -2.72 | 23.6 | 28.2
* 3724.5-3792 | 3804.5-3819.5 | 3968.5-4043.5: -1.37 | 23.8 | 27.1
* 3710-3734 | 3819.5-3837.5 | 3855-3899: 3.22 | 22.5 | 23.2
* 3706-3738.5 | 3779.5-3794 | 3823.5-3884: -3.64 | 21.6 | 22.1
